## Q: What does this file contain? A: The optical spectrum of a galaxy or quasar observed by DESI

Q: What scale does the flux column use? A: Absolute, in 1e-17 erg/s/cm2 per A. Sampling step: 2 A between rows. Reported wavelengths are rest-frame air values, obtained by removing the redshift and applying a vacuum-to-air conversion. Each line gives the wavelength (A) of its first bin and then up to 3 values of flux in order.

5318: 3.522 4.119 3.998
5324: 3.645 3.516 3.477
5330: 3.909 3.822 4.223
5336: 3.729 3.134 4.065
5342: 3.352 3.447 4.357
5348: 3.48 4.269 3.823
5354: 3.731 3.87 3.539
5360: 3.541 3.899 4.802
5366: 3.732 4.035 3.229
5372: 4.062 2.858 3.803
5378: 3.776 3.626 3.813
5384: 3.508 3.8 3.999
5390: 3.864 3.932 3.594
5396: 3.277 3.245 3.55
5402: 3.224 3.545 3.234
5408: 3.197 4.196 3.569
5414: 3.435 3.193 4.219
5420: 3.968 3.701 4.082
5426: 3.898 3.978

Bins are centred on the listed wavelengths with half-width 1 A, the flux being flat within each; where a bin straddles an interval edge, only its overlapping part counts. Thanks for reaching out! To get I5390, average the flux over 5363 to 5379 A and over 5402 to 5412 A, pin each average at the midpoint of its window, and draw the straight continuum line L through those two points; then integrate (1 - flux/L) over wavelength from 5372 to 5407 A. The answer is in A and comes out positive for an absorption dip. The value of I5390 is 0.6 A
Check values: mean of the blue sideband 3.79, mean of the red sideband 3.51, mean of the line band 3.58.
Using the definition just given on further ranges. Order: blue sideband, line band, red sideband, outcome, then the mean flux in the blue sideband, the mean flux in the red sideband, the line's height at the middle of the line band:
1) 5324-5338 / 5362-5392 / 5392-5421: -1.43 A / 3.72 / 3.55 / 3.62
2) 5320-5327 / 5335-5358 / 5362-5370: 1.03 A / 3.78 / 4.03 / 3.92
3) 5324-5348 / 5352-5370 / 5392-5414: -1.11 A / 3.72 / 3.48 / 3.63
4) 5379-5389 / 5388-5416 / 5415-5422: 1.73 A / 3.75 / 3.78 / 3.77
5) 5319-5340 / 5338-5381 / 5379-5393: 0.24 A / 3.77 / 3.79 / 3.78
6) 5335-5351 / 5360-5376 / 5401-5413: -0.65 A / 3.73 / 3.49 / 3.64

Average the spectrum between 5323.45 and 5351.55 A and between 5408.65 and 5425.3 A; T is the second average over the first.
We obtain 1.01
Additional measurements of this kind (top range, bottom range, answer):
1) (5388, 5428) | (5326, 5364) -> 0.96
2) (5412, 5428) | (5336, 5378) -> 1.01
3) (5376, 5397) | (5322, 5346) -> 1.00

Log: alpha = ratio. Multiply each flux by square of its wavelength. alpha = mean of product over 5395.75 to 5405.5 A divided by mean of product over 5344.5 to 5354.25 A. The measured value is 0.88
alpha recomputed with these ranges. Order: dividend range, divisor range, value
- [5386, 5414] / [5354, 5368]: 0.93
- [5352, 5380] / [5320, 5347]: 1.01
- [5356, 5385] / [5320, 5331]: 1.01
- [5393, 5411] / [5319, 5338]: 0.94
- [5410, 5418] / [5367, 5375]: 1.03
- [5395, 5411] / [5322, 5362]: 0.94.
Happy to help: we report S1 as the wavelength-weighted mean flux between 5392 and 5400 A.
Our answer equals 3.46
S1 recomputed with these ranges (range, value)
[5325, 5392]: 3.76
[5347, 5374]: 3.81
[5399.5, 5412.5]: 3.5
